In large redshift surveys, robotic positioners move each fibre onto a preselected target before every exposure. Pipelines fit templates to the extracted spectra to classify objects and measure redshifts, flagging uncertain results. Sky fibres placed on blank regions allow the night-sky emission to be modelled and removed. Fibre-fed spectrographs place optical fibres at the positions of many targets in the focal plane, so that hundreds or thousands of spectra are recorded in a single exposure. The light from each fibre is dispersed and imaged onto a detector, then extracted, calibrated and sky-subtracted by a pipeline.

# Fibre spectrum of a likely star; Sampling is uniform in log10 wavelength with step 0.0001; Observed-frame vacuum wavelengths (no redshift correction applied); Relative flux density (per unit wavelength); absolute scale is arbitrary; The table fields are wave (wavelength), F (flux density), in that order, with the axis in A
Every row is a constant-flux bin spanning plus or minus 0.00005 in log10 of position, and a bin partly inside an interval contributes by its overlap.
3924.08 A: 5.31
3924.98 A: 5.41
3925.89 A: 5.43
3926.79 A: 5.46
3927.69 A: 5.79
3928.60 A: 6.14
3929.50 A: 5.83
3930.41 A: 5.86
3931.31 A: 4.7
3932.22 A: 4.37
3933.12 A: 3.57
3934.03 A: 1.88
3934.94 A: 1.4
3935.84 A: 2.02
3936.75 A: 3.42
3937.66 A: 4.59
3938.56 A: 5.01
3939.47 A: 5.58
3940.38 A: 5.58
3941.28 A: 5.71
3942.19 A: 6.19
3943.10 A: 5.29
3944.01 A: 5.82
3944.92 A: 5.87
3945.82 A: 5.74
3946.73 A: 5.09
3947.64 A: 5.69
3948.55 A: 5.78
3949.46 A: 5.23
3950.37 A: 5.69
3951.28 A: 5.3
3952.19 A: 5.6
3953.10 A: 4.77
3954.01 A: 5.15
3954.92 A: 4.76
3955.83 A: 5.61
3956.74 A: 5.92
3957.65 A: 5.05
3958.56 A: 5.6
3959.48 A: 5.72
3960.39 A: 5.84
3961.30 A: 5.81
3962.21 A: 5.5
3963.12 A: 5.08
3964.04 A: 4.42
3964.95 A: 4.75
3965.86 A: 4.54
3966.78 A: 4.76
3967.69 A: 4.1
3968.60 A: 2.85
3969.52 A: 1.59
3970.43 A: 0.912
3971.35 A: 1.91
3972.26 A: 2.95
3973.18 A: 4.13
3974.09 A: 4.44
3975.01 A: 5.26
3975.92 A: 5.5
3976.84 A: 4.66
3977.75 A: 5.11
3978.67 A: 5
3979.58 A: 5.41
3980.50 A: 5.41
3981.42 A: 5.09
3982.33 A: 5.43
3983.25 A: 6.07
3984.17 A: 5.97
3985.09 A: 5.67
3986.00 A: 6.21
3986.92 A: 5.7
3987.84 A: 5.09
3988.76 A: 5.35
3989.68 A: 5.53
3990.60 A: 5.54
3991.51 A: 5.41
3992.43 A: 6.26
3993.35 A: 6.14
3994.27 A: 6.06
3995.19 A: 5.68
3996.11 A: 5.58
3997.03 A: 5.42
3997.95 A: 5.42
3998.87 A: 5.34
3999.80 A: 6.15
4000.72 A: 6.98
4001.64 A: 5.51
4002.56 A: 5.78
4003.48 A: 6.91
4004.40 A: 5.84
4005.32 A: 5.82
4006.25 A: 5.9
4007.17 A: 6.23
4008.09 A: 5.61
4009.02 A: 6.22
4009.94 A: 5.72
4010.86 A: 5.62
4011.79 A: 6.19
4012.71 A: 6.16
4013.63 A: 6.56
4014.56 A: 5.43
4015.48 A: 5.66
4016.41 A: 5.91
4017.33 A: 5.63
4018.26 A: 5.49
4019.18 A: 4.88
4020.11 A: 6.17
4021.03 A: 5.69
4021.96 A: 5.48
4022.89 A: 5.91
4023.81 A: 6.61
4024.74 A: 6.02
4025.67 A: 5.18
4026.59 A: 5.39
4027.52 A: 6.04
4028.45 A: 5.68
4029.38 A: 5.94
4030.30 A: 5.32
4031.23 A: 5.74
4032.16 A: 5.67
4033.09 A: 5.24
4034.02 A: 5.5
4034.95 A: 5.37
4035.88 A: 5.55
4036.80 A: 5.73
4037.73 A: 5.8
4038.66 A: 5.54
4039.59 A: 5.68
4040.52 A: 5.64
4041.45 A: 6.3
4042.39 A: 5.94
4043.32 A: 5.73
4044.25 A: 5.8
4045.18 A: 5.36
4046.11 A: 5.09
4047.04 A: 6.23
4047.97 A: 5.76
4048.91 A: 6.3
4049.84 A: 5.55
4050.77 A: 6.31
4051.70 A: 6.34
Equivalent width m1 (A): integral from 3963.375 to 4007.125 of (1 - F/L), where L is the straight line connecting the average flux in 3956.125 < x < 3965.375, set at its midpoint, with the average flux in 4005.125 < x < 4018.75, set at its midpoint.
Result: 4.0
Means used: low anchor 5.37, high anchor 5.87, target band 5.11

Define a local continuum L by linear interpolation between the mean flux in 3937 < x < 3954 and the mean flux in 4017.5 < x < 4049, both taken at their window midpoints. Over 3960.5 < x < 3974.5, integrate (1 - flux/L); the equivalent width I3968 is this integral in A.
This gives 4.1 A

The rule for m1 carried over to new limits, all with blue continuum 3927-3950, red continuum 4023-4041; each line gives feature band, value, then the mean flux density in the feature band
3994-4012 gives -1.5 A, 5.89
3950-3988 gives 2.1 A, 4.86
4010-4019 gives -0.5 A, 5.82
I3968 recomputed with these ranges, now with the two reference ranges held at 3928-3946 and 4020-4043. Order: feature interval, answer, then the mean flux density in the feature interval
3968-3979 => 3.1 A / 3.68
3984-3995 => -1.0 A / 5.74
